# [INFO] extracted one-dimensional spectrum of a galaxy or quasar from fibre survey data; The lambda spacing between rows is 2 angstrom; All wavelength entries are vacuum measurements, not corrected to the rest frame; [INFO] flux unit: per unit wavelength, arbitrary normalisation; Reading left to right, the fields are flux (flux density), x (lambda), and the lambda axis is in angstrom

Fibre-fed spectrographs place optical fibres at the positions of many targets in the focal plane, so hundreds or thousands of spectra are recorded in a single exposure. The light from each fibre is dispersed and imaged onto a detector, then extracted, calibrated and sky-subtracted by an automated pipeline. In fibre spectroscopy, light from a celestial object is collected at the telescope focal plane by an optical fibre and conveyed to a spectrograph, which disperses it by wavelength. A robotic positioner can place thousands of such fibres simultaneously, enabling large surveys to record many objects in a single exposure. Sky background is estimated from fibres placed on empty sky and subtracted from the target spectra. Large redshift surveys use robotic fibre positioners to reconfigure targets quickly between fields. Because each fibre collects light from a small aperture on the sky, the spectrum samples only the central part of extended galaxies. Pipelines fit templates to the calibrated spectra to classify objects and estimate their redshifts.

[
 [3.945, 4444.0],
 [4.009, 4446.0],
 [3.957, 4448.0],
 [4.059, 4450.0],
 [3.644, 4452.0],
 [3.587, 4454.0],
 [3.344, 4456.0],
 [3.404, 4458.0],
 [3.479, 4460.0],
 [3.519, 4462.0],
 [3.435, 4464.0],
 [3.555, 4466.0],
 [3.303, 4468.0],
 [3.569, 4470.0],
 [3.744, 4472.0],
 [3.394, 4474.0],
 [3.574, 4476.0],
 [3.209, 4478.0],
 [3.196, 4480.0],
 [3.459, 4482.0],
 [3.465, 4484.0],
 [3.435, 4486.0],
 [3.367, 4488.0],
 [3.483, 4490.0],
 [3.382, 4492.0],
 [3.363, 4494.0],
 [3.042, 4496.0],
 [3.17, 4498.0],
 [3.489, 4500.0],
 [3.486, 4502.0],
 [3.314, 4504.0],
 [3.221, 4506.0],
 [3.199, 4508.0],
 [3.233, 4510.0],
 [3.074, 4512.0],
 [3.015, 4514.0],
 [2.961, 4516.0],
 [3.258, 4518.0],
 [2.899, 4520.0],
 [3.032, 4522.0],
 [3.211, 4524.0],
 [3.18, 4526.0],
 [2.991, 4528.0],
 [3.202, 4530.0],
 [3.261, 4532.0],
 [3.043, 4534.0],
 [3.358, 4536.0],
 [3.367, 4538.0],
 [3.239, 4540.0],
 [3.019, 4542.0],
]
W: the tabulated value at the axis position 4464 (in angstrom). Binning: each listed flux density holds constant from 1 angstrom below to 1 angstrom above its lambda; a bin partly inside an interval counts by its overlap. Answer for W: 3.435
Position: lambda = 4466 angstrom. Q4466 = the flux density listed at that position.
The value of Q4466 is 3.555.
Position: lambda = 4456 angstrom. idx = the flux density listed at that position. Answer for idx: 3.344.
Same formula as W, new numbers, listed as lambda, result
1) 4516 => 2.961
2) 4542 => 3.019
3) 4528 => 2.991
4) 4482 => 3.459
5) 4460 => 3.479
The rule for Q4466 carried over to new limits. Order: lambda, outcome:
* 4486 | 3.435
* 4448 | 3.957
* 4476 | 3.574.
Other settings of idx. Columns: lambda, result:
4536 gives 3.358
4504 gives 3.314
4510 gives 3.233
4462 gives 3.519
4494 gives 3.363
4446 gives 4.009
